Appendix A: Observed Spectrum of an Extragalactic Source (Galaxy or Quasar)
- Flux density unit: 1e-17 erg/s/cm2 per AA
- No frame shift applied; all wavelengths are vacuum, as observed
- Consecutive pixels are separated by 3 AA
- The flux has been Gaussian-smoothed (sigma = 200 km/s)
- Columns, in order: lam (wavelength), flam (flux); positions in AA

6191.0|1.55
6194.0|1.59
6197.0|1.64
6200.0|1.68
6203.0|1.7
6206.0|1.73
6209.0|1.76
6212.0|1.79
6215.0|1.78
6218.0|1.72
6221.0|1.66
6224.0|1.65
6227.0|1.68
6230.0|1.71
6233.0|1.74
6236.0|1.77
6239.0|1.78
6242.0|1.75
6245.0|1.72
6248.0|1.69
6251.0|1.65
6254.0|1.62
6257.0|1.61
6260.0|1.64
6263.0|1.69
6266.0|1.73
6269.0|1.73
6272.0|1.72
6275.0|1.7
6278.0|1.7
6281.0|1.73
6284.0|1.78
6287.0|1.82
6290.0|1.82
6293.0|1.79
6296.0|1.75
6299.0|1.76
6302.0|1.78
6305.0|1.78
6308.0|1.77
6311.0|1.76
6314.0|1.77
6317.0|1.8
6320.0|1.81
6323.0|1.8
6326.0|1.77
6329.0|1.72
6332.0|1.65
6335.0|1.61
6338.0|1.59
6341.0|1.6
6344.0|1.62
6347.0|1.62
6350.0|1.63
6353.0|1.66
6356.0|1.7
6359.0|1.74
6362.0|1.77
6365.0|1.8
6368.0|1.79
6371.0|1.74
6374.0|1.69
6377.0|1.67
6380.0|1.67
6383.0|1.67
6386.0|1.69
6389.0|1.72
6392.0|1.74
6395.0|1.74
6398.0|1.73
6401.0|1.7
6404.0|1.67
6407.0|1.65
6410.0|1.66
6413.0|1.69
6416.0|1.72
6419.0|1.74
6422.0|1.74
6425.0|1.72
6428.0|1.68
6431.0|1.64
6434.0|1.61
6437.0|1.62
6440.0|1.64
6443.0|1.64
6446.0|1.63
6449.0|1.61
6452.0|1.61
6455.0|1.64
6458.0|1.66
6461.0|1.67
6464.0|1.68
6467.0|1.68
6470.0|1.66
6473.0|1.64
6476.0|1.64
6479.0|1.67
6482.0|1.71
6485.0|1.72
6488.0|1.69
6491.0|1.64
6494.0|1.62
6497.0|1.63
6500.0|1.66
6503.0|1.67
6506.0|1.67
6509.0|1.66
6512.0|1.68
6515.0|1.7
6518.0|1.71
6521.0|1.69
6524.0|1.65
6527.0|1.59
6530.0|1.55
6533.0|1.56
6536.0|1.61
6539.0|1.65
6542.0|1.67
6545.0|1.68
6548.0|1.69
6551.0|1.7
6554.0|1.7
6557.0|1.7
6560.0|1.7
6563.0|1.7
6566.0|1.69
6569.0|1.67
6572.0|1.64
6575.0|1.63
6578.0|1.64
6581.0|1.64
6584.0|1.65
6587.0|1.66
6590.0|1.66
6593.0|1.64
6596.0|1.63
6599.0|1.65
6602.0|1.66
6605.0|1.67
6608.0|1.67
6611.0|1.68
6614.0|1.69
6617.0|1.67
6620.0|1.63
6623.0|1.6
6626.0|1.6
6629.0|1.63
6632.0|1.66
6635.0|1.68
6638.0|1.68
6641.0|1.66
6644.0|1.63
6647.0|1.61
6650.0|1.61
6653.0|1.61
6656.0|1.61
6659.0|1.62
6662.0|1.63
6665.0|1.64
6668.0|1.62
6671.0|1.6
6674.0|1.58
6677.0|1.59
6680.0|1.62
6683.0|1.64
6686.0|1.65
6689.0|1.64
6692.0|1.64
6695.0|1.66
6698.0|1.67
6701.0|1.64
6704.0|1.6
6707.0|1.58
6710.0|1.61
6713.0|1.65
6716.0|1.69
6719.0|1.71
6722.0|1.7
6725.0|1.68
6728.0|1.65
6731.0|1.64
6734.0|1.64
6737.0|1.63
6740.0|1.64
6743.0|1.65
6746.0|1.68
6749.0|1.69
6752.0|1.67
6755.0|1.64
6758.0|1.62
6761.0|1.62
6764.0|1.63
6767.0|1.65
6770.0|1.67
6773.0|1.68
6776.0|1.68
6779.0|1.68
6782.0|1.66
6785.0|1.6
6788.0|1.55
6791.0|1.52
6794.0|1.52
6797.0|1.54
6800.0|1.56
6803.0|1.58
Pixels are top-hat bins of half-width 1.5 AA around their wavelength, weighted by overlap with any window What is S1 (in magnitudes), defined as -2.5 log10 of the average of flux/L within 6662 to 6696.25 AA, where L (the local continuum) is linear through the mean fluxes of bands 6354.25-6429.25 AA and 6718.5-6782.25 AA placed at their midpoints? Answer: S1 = 0.029 mag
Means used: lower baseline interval 1.71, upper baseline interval 1.66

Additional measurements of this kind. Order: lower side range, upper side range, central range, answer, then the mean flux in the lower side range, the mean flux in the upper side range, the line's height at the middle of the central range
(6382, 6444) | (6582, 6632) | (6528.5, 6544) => 0.04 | 1.69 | 1.65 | 1.66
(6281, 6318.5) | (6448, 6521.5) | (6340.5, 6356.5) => 0.07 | 1.78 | 1.66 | 1.75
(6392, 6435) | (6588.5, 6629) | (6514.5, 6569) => 0.00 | 1.69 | 1.65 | 1.66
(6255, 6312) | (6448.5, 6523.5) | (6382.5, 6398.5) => -0.01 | 1.74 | 1.66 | 1.7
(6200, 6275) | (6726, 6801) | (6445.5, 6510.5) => 0.01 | 1.71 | 1.63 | 1.67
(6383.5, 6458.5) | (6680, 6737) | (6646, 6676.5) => 0.03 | 1.68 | 1.65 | 1.65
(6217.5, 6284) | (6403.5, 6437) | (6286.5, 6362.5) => -0.02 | 1.7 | 1.68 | 1.69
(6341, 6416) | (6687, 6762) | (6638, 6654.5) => 0.02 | 1.7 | 1.65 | 1.66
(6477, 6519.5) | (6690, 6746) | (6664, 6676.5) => 0.03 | 1.67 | 1.65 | 1.65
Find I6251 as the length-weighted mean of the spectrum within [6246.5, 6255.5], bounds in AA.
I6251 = 1.65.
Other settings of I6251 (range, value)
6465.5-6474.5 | 1.66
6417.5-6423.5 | 1.74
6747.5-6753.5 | 1.68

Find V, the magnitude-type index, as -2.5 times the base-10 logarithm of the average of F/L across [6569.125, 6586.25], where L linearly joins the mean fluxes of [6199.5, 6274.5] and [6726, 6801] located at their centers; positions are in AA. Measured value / 0.009 mag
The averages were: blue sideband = 1.71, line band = 1.64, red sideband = 1.63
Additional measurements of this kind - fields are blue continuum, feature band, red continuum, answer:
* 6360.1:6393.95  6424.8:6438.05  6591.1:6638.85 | 0.04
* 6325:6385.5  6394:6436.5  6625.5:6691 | -0.01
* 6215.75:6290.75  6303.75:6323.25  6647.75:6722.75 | -0.05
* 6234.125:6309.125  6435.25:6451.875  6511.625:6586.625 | 0.04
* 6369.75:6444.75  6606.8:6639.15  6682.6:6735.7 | 0.00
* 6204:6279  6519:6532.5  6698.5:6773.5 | 0.04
